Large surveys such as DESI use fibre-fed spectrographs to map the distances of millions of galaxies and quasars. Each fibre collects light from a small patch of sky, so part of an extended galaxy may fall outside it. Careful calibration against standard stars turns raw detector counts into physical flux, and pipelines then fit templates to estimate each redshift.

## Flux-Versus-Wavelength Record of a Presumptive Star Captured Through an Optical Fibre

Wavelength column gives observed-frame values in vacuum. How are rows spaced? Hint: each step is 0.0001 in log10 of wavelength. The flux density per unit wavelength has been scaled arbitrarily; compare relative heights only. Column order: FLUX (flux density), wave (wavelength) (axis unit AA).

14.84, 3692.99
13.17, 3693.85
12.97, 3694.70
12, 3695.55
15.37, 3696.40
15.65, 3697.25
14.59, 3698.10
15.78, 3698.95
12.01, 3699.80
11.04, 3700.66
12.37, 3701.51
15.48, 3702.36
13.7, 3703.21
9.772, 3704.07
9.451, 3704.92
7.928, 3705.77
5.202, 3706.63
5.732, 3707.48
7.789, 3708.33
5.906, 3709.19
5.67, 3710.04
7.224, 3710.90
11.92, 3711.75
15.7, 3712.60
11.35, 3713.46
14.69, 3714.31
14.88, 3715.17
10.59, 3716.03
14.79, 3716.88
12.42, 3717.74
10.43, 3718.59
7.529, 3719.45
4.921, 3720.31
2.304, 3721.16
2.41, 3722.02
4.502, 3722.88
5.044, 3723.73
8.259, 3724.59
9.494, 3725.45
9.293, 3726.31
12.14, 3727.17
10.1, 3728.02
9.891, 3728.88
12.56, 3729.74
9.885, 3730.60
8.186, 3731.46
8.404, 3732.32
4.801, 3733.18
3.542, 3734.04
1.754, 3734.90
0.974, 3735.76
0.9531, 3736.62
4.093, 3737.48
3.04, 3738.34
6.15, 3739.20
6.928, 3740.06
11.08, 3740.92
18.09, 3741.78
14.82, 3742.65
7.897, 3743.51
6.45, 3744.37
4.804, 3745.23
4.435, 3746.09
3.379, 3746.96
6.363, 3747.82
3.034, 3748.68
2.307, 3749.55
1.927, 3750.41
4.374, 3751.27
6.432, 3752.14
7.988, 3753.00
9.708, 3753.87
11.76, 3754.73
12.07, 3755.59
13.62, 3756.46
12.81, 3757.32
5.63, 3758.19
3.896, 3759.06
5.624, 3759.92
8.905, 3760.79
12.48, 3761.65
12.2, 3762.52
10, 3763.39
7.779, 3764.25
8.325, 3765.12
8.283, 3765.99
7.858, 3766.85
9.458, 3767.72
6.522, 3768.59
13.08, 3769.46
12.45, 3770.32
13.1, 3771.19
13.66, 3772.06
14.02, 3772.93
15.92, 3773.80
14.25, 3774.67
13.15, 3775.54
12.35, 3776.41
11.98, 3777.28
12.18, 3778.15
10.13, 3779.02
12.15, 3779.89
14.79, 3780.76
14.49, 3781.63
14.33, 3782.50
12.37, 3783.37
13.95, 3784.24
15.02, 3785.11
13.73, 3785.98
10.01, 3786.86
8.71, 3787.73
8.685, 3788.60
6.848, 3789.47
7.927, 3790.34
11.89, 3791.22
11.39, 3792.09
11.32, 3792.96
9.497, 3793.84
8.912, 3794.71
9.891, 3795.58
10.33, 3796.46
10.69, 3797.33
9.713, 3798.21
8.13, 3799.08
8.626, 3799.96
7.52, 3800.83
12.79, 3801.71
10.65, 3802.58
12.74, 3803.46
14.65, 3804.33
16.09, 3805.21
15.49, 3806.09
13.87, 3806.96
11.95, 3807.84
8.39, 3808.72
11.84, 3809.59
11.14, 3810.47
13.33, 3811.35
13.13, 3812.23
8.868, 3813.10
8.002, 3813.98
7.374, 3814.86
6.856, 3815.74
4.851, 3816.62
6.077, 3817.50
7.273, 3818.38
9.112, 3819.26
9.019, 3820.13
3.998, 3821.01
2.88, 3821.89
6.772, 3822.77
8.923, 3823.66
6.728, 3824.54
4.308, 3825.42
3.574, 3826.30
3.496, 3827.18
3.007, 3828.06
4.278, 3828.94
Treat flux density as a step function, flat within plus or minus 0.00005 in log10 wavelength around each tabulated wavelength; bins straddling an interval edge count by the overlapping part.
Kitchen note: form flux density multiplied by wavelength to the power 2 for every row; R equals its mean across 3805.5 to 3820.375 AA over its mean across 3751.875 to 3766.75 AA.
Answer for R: 1.1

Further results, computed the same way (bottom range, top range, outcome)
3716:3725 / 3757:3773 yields 1.33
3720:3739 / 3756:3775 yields 1.71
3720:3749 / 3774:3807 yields 1.76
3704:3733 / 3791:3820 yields 1.21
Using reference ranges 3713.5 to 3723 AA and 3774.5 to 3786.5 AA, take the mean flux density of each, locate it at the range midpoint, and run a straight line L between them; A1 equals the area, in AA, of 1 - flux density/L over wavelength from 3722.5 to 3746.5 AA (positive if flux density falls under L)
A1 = 6.6 AA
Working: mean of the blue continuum 9.28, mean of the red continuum 13.2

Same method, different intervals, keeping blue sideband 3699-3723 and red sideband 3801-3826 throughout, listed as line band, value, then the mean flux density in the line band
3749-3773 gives 1.4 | 9.05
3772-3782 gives -3.8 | 13.2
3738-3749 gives 2.4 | 7.5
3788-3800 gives -0.1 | 9.58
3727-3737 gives 2.9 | 6.83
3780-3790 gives -2.6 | 12.1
